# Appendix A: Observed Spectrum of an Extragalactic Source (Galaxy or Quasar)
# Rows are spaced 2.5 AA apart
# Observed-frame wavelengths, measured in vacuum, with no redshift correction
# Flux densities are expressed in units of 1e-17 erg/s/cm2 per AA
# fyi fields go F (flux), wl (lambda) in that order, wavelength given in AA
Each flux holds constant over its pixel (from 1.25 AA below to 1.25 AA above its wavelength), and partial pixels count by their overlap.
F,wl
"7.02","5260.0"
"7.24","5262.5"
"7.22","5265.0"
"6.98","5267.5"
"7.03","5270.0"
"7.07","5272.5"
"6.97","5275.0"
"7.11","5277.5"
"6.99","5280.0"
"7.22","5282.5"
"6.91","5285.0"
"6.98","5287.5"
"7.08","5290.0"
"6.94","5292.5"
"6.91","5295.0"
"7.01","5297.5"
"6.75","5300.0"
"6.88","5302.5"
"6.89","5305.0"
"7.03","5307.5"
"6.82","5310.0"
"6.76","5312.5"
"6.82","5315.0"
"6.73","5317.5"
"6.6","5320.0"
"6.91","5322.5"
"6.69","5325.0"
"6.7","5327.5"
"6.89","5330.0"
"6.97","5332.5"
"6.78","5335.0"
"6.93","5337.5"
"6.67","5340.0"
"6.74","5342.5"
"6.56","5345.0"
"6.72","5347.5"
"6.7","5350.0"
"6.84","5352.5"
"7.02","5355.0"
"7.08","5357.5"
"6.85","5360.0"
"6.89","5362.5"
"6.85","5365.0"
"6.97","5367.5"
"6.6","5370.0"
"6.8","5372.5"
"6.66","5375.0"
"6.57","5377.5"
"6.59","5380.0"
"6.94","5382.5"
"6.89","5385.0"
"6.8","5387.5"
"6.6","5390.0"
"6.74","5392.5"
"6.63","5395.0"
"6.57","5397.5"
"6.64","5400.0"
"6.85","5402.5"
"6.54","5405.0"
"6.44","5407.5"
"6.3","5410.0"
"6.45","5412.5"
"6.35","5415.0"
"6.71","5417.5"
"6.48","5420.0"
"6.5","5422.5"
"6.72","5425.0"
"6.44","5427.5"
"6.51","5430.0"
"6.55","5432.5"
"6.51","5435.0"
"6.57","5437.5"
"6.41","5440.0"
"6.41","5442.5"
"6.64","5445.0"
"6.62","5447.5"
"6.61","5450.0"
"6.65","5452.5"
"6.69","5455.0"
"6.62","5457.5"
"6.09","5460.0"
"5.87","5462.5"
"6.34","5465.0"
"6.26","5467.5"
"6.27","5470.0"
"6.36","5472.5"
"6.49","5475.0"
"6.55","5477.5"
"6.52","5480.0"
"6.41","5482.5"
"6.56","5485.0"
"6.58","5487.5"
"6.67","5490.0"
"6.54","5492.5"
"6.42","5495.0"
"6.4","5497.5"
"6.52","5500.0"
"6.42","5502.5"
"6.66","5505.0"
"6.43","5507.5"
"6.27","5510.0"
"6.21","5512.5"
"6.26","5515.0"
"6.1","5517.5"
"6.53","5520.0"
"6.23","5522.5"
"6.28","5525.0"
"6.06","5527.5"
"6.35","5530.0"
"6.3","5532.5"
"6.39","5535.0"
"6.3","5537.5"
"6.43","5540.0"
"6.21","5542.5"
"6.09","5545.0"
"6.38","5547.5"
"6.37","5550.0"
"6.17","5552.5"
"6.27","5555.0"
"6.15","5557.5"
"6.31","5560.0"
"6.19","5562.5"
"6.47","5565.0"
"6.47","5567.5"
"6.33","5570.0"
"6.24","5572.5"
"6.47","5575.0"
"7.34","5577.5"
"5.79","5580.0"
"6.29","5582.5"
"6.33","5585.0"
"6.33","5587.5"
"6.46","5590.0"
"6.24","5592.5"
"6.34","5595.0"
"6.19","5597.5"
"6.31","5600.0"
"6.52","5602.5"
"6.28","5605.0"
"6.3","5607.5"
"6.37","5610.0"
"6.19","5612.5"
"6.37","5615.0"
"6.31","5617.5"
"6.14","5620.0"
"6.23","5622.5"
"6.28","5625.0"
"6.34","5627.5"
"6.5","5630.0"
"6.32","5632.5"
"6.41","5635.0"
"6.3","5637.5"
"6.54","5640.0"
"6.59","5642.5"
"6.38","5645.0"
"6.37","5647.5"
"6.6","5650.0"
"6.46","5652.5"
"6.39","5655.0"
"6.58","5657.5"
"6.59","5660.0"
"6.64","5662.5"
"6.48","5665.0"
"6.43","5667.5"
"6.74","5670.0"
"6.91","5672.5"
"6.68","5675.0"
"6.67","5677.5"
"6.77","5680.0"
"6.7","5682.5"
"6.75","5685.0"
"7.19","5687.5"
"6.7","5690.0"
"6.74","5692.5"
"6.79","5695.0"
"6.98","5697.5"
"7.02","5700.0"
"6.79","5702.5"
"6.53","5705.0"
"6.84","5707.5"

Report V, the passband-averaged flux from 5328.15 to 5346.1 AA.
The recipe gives 6.79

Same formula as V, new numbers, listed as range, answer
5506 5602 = 6.32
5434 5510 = 6.47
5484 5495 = 6.57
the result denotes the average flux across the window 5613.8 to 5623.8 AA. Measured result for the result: 6.26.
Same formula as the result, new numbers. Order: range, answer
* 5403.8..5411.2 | 6.43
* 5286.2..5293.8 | 7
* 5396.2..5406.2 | 6.65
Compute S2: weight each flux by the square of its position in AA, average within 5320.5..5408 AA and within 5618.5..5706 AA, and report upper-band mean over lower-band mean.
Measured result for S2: 1.09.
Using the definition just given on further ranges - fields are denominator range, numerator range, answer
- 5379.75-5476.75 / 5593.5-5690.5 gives 1.07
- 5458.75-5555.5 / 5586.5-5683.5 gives 1.06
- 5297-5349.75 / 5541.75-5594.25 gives 1.02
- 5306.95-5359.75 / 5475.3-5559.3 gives 1.00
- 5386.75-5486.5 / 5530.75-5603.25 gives 1.02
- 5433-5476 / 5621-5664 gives 1.07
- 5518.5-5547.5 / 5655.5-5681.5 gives 1.11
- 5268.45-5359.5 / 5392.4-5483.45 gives 0.99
